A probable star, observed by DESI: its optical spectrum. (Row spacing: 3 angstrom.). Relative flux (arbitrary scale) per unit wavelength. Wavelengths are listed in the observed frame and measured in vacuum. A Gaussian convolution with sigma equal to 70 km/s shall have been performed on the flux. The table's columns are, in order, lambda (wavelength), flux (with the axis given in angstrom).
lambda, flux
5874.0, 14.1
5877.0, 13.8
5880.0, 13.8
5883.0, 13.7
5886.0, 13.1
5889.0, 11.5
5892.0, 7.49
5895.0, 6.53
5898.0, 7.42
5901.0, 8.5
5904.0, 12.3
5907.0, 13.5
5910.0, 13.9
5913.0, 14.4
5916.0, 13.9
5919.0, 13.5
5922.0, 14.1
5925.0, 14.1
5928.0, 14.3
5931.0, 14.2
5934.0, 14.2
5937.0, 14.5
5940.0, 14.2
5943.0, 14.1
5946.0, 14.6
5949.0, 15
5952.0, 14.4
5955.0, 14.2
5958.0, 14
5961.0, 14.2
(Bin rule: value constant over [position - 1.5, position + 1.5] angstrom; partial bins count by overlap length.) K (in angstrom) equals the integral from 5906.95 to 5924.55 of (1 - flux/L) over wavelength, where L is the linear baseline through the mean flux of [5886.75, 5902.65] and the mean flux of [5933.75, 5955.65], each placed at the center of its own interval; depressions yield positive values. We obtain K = -4.71 angstrom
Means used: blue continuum 8.55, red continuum 14.4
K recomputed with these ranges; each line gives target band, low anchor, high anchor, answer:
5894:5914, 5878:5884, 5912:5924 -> 4.2 angstrom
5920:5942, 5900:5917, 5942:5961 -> -0.9 angstrom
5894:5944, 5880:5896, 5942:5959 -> -0.6 angstrom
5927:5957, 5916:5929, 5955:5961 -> -0.7 angstrom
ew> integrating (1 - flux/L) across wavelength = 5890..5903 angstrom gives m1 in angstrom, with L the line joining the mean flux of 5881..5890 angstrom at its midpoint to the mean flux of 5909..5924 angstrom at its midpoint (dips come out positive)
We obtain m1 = 5.3 angstrom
